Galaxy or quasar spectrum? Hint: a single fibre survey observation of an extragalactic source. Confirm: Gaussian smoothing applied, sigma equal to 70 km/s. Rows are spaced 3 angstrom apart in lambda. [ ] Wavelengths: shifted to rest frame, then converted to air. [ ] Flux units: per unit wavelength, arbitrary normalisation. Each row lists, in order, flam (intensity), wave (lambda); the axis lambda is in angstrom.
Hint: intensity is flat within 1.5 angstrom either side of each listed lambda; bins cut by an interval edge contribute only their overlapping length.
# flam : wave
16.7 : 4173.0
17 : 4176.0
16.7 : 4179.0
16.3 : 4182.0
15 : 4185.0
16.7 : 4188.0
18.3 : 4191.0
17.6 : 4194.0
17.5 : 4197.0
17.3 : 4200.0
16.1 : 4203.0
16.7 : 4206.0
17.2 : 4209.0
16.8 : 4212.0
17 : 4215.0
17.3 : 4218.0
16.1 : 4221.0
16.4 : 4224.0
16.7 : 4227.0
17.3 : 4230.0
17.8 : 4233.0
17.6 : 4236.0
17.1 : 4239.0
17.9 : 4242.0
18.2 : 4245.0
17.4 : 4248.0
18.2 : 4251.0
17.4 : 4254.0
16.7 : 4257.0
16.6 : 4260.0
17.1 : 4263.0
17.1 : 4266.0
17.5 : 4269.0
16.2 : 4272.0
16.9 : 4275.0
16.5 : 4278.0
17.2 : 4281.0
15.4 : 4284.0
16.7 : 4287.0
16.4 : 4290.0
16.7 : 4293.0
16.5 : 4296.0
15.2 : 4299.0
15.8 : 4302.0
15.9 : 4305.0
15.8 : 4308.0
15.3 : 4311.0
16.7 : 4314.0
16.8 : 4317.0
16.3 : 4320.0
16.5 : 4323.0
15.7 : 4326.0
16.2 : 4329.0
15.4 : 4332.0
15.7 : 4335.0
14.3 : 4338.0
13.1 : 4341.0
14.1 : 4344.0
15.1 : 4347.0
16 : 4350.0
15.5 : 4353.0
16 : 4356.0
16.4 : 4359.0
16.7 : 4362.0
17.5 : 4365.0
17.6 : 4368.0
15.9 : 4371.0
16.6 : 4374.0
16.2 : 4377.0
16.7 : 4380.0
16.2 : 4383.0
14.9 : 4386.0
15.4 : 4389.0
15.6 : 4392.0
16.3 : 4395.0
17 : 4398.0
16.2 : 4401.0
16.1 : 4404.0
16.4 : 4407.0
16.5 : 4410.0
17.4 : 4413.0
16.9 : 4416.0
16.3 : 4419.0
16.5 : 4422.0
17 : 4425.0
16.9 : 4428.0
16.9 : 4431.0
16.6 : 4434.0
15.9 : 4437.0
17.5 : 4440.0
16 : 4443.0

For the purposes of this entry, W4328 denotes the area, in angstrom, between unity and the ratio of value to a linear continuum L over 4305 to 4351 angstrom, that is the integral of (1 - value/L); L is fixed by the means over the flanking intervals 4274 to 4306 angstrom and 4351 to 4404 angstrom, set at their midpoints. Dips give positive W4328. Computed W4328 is 2.09 angstrom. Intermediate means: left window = 16.3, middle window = 15.5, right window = 16.3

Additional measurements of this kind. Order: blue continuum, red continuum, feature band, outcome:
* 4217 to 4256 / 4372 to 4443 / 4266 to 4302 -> 1.3 angstrom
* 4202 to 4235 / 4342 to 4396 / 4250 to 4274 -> -0.6 angstrom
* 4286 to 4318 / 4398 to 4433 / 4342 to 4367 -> 0.8 angstrom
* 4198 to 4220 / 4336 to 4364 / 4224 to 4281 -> -2.8 angstrom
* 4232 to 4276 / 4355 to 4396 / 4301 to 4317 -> 0.8 angstrom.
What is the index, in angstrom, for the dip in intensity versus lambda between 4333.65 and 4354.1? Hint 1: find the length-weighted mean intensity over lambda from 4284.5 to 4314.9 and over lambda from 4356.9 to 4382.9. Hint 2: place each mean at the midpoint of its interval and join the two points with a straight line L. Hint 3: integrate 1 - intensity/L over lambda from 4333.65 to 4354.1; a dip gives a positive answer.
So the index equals 2.03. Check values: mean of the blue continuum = 16.1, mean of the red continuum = 16.7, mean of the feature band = 14.8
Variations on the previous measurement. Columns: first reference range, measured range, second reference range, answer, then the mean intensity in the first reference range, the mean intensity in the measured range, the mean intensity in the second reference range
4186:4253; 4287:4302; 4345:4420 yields 0.5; 17.2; 16.2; 16.3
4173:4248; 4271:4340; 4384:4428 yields 2.6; 17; 16.1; 16.3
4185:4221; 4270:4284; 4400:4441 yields 0.2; 17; 16.6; 16.6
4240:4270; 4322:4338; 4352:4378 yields 1.0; 17.4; 15.7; 16.5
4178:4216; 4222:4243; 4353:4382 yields -0.5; 16.9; 17.2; 16.6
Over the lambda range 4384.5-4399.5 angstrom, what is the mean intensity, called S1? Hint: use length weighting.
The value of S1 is 15.8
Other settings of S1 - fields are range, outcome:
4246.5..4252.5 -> 17.8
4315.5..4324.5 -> 16.5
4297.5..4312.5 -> 15.6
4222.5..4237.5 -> 17.2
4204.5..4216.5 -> 16.9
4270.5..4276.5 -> 16.5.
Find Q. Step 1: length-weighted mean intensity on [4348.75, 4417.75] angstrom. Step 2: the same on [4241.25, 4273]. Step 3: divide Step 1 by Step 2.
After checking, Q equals 0.9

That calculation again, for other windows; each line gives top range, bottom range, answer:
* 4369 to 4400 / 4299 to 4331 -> 1.00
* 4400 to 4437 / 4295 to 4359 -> 1.06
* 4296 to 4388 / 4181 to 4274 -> 0.93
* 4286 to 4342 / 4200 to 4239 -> 0.94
